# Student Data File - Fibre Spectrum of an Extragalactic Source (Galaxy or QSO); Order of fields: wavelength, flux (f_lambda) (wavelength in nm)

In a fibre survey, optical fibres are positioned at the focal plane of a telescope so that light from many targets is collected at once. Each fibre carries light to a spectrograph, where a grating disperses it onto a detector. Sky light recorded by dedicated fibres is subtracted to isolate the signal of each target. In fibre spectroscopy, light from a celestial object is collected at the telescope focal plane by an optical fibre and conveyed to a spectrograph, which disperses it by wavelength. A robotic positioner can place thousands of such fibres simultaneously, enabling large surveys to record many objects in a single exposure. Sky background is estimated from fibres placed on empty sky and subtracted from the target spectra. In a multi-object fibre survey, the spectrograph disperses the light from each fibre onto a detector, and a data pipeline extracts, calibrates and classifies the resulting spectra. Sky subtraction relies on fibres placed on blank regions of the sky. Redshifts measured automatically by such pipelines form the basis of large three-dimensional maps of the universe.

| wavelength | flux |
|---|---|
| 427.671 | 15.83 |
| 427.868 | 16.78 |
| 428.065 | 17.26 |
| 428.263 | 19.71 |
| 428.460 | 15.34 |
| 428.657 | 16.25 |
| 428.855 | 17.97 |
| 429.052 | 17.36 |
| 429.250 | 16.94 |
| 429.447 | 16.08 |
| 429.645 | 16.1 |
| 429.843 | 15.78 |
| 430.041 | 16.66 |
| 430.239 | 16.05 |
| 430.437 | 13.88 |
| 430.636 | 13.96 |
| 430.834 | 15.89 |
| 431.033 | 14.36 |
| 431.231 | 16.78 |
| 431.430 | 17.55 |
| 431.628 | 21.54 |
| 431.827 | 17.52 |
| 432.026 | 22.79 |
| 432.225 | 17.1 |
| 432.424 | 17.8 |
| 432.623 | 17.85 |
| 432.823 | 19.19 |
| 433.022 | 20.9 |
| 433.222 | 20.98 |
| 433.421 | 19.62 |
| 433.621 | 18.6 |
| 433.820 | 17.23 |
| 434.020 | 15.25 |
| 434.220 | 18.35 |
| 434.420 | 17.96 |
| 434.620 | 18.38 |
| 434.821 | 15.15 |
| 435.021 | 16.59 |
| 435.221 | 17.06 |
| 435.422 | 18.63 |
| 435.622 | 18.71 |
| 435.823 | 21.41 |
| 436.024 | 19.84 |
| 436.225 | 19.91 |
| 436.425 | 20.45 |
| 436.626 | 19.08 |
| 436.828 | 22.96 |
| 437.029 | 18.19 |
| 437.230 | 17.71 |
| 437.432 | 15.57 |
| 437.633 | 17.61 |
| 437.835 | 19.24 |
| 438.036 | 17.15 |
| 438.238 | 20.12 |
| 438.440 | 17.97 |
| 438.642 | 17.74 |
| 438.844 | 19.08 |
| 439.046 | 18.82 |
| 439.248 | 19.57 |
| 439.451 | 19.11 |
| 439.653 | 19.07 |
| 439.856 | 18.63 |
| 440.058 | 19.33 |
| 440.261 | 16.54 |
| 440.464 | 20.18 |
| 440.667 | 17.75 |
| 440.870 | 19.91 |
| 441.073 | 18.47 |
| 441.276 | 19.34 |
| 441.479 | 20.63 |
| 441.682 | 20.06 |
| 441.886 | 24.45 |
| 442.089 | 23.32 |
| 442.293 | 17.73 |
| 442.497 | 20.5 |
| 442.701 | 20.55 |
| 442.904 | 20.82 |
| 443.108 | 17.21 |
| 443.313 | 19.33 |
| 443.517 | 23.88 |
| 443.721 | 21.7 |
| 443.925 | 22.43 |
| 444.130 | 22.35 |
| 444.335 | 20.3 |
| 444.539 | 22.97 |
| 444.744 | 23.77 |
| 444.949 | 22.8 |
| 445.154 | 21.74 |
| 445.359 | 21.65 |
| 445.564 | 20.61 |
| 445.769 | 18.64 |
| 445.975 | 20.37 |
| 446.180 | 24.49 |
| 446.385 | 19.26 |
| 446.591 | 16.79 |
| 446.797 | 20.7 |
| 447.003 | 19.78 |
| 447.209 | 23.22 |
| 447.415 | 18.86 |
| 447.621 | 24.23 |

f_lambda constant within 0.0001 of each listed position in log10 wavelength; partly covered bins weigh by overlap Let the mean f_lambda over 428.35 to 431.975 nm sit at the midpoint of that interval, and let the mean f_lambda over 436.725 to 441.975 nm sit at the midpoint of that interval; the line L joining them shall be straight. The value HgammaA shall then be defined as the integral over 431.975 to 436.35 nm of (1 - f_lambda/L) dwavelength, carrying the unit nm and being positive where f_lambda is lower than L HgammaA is -0.24 nm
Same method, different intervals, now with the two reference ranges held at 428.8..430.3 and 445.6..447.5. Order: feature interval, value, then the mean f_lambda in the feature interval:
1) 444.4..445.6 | -0.14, 22.3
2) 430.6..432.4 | -0.06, 17.6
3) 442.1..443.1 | -0.03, 20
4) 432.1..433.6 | -0.15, 19.1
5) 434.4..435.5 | 0.03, 17.2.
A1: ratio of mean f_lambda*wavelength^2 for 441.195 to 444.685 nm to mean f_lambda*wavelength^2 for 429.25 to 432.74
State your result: 1.31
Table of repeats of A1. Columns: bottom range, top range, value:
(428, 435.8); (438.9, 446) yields 1.22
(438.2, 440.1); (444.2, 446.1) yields 1.17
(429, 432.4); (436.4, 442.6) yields 1.19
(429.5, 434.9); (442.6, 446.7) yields 1.27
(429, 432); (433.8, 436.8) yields 1.14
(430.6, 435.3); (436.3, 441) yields 1.08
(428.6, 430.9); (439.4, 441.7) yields 1.25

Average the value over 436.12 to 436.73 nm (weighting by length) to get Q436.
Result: 19.8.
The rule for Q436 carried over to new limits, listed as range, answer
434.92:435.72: 17.8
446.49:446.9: 18.7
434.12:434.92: 17.4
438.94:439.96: 19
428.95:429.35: 17.2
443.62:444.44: 21.7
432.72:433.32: 20.3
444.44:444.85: 23.3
